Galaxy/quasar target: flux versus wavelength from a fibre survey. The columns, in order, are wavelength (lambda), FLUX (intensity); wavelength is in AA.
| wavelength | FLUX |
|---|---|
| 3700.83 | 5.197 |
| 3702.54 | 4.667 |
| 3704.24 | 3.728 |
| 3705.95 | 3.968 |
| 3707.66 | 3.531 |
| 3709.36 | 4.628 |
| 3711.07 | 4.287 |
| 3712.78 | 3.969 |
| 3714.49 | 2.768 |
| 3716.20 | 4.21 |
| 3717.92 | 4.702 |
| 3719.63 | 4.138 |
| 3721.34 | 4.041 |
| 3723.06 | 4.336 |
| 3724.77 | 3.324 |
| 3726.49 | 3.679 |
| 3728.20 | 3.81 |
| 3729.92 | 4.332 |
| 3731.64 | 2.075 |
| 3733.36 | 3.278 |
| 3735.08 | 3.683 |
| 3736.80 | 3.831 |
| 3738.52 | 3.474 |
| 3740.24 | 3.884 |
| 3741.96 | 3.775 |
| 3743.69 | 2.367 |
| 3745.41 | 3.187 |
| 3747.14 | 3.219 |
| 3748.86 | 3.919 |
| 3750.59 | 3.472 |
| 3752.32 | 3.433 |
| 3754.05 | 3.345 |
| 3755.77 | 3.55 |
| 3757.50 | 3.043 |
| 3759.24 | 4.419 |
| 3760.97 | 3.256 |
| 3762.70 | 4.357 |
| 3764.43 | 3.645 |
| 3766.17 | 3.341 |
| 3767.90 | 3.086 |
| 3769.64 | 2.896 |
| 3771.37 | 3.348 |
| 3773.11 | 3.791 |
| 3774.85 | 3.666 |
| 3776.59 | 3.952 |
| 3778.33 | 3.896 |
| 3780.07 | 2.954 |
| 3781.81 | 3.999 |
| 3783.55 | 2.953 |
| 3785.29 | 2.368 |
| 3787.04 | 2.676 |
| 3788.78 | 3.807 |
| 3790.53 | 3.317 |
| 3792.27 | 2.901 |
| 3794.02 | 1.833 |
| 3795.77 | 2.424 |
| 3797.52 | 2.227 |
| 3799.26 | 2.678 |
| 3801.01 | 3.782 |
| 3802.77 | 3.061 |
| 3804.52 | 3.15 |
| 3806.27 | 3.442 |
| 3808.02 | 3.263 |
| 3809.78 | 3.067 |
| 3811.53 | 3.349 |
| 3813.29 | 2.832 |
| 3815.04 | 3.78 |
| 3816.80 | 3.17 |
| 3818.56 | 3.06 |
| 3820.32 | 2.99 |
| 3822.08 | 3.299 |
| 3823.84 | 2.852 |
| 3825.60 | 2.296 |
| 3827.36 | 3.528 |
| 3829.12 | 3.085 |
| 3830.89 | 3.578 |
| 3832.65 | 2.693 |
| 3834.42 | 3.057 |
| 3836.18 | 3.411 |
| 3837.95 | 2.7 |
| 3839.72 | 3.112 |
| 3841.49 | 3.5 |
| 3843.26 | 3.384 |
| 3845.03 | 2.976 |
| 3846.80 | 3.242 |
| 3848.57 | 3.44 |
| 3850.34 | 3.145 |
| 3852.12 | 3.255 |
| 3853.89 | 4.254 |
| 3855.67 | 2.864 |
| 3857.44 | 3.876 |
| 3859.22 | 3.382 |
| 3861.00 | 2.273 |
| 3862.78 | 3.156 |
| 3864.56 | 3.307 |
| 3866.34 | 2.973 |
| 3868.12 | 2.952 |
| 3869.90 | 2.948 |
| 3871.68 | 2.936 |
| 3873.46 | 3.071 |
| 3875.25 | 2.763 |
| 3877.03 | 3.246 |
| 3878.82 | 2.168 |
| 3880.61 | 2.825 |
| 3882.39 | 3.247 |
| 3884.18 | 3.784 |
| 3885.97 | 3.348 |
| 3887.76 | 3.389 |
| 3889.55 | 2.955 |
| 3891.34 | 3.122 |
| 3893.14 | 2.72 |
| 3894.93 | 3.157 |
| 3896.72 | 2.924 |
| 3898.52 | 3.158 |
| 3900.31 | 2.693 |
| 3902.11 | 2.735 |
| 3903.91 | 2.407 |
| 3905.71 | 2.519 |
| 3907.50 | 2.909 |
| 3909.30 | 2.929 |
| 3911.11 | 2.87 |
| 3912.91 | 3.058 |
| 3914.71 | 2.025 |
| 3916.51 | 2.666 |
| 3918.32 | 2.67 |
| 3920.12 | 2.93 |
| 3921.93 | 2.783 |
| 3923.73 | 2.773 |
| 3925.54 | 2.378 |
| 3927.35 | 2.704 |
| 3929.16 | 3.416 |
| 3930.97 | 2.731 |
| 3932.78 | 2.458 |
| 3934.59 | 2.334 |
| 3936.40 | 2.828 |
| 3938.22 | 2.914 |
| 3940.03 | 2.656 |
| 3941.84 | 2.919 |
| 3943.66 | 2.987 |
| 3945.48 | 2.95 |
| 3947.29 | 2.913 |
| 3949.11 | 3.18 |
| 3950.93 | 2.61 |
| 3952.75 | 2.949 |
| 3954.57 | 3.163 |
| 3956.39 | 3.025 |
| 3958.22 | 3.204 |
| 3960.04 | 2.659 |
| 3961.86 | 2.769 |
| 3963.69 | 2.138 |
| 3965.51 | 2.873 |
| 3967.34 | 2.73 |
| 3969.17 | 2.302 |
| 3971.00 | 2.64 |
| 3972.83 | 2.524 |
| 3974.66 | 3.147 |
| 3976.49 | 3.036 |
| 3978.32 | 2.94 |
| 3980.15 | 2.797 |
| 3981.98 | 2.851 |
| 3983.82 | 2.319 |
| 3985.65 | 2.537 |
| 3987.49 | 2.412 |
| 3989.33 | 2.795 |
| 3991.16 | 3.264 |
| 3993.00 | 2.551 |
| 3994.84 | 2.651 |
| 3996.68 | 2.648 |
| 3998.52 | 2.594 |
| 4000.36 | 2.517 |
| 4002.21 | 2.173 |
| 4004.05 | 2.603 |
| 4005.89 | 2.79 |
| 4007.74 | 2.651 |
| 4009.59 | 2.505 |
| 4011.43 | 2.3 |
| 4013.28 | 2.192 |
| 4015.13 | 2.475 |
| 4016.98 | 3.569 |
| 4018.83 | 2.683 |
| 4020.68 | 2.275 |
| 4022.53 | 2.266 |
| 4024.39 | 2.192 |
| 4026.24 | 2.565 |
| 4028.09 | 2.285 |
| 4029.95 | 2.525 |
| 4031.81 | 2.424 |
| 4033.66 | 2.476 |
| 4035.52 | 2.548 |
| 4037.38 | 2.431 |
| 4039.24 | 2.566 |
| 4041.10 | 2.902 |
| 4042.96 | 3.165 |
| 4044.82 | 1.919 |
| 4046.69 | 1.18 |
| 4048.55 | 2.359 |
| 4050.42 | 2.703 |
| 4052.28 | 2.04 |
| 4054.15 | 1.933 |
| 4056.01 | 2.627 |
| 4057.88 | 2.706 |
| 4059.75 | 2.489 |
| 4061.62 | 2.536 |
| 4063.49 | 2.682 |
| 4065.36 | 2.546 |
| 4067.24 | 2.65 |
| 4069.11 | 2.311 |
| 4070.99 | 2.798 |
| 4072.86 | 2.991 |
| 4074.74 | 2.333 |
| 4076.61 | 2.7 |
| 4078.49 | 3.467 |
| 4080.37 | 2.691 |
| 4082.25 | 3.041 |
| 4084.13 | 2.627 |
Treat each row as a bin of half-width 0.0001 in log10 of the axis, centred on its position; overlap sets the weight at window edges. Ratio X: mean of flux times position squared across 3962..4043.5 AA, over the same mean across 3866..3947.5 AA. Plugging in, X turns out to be 1.0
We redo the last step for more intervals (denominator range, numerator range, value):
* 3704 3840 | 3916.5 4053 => 0.87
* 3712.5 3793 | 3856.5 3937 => 0.89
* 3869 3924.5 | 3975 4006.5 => 0.97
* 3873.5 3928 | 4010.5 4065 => 0.92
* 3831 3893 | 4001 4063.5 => 0.85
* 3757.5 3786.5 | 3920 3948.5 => 0.88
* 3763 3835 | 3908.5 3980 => 0.95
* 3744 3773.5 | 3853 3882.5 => 0.94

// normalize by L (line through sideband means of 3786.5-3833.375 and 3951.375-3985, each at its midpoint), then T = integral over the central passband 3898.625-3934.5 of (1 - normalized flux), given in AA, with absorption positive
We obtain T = 1.8 AA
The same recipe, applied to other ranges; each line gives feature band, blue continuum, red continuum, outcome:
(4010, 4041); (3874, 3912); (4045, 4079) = 1.0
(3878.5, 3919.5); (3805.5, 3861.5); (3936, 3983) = 1.6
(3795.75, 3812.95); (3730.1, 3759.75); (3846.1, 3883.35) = 1.0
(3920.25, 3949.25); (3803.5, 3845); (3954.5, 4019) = 0.4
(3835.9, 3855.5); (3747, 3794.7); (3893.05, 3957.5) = -1.2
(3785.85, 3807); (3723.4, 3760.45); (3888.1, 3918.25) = 2.1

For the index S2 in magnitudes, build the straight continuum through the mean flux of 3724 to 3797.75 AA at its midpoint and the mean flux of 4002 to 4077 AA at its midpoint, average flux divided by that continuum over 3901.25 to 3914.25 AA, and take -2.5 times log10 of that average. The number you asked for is 0.06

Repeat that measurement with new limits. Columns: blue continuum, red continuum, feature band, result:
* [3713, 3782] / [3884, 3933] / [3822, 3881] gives 0.00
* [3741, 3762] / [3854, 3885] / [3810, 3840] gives 0.04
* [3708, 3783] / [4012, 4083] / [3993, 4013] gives 0.07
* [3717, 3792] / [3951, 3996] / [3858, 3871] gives 0.04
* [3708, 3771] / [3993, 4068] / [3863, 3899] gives 0.01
